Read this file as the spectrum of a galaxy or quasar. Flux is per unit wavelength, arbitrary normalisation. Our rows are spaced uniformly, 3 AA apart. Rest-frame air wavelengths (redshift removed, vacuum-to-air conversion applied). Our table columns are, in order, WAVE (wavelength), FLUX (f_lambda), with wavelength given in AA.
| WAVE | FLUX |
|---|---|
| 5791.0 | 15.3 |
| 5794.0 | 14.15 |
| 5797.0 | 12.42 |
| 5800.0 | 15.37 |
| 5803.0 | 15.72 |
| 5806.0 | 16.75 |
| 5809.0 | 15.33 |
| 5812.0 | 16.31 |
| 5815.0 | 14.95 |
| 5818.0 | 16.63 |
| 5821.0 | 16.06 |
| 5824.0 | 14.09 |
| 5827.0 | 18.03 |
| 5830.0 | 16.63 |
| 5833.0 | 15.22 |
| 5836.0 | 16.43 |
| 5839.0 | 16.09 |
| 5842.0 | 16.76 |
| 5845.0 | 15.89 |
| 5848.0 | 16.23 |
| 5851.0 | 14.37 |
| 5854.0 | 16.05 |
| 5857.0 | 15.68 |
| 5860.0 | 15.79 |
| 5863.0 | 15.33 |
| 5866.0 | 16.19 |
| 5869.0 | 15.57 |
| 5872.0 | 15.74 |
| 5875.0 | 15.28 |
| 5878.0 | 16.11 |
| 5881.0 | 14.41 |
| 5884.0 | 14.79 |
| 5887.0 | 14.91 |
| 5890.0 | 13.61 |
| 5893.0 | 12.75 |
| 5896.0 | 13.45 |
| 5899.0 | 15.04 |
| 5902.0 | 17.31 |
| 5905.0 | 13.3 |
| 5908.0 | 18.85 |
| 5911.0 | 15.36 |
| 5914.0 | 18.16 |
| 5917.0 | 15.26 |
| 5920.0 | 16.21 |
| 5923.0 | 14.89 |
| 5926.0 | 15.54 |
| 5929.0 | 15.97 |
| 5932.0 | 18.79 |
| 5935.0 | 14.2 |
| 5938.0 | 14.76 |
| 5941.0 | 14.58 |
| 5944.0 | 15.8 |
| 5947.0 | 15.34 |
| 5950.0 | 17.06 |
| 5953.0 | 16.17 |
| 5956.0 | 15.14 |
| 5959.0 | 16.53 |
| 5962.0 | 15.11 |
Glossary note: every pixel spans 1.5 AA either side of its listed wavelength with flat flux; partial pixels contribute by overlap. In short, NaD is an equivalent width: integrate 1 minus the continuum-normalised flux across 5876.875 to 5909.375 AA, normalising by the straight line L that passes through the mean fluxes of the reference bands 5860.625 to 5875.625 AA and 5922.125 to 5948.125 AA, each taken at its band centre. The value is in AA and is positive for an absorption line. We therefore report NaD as 1.4 AA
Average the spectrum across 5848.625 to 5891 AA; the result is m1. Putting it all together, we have 15.3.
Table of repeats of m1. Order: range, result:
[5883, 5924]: 15.3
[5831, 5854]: 15.9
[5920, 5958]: 15.7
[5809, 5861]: 15.9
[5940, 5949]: 15.4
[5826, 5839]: 16.5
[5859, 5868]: 15.8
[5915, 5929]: 15.6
